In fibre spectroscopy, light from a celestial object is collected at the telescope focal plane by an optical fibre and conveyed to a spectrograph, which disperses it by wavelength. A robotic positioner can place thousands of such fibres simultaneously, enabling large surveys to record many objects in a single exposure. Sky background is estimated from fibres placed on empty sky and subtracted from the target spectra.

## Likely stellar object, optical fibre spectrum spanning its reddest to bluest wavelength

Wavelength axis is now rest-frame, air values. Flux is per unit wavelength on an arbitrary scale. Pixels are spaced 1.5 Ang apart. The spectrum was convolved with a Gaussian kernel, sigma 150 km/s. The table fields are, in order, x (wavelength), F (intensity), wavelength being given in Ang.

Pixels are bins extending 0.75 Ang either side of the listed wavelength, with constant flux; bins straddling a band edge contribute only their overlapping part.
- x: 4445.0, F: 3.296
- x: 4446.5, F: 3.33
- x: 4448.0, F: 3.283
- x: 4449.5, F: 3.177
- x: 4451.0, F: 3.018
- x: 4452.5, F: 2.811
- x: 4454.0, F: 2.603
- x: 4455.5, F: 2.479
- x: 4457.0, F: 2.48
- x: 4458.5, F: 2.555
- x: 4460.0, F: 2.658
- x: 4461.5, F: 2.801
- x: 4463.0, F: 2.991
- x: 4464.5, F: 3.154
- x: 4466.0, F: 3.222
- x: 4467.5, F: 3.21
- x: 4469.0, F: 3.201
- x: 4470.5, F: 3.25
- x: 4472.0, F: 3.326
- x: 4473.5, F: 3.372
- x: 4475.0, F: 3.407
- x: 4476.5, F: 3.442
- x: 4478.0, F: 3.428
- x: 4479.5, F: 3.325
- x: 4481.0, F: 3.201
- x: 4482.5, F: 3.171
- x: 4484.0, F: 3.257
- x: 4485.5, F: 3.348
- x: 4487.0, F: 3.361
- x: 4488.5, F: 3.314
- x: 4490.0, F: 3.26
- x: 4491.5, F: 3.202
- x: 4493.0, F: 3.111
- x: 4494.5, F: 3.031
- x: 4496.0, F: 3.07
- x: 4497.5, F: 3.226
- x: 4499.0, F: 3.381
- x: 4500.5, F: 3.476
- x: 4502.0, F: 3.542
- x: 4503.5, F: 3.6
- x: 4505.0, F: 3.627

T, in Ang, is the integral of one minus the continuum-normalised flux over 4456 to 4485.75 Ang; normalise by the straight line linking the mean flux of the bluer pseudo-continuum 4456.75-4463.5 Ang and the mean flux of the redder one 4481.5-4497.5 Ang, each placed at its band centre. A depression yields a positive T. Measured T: -2.5 Ang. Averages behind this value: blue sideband 2.7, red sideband 3.21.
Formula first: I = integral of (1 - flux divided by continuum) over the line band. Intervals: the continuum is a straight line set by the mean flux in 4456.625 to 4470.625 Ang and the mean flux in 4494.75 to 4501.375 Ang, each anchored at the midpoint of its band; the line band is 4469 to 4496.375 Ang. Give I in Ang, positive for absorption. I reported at -1.27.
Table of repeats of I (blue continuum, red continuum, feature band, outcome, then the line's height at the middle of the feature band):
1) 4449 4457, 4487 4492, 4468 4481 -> -1.1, 3.07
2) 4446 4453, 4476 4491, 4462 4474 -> 0.1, 3.23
